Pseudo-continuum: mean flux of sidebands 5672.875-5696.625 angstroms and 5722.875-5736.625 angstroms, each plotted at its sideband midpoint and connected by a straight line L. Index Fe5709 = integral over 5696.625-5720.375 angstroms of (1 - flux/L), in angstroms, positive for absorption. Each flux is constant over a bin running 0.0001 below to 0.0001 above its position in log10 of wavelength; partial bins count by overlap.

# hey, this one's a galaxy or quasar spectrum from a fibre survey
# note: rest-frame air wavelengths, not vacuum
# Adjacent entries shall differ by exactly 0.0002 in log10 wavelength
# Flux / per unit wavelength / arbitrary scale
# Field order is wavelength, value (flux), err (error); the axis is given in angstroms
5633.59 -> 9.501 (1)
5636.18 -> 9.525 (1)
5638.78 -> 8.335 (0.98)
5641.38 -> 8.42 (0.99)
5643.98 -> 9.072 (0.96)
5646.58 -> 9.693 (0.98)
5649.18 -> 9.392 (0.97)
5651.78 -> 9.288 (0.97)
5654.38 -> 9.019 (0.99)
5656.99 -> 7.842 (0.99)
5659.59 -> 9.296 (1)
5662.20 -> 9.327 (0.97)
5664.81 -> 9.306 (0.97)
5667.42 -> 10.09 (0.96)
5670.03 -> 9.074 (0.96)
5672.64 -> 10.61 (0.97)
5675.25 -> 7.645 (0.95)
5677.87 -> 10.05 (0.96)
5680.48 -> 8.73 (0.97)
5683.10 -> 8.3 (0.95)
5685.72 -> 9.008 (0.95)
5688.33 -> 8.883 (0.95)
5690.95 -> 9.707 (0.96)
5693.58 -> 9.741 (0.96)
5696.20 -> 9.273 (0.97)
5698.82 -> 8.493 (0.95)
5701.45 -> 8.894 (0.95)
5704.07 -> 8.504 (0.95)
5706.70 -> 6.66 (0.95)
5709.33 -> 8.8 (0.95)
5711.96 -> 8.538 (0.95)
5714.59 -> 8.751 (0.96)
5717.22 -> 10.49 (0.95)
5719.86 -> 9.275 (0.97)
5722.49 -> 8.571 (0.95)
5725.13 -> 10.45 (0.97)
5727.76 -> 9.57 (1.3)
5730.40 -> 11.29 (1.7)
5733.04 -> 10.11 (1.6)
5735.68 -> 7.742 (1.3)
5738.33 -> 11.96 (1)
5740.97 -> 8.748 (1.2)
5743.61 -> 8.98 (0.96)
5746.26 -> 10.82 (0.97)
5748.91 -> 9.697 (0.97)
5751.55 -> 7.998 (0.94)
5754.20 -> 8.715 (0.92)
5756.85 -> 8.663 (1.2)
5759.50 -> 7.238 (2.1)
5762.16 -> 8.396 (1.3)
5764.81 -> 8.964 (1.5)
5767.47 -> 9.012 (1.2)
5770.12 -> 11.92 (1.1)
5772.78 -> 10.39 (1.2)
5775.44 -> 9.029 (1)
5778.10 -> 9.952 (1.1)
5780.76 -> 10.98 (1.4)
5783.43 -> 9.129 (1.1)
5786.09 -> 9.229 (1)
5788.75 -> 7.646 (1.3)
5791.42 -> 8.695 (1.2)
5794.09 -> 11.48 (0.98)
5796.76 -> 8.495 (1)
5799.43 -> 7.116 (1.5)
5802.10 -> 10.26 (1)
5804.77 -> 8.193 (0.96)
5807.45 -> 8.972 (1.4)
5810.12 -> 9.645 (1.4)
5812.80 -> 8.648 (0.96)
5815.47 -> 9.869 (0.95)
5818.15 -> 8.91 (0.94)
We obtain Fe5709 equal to 1.9 angstroms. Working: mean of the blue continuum 9.1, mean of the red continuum 9.8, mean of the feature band 8.71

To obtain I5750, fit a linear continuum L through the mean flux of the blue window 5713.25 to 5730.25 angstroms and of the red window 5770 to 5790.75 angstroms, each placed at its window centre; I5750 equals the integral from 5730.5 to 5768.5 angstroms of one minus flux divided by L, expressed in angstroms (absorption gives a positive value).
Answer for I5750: 1.92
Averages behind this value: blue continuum 9.64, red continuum 9.62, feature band 9.14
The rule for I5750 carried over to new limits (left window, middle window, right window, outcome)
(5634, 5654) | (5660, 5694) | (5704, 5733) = -0.3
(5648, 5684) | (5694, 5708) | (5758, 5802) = 1.1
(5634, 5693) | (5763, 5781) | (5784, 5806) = -2.0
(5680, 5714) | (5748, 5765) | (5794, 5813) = 0.8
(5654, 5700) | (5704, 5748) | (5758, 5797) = -0.6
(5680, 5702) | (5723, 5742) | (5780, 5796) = -1.5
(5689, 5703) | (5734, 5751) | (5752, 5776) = -0.8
